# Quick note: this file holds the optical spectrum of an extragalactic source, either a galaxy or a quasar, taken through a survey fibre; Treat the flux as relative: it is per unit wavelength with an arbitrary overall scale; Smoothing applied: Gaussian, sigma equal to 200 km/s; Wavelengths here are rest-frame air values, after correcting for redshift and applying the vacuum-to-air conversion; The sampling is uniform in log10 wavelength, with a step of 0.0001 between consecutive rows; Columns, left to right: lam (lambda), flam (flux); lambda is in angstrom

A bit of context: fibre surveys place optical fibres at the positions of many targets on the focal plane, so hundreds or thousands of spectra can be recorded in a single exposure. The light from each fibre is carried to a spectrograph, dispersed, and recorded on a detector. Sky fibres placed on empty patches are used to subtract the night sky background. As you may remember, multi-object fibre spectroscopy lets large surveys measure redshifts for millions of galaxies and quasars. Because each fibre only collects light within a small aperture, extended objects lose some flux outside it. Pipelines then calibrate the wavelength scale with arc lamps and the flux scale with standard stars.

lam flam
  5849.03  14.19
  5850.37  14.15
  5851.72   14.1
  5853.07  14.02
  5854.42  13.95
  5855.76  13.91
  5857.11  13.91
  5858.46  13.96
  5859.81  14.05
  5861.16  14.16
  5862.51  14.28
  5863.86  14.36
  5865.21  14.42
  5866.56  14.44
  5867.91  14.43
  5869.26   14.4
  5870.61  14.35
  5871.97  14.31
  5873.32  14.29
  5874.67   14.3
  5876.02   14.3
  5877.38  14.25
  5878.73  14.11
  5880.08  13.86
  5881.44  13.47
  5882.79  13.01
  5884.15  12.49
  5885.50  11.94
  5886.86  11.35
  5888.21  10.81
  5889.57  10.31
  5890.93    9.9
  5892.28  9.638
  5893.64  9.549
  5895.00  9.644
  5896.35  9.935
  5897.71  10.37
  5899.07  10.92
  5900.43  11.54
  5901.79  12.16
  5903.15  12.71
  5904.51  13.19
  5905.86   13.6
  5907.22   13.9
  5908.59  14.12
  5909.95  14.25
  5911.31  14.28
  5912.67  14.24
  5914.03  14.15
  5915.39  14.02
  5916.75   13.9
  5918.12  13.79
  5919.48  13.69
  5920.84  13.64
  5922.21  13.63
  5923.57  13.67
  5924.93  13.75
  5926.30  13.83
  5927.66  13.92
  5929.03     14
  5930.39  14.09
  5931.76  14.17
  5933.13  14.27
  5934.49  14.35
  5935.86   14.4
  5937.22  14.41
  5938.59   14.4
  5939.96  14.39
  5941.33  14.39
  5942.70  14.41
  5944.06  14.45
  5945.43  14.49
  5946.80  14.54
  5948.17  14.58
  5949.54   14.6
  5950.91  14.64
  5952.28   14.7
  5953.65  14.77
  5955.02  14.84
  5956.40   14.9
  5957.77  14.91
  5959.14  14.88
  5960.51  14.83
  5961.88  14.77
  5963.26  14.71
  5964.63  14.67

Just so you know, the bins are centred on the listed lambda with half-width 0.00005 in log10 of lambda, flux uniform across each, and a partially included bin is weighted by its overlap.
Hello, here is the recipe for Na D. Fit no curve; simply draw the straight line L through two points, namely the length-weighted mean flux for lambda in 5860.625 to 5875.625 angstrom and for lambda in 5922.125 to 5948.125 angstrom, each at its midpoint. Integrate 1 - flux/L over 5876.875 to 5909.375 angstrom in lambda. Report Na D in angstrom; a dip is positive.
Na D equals 5.3 angstrom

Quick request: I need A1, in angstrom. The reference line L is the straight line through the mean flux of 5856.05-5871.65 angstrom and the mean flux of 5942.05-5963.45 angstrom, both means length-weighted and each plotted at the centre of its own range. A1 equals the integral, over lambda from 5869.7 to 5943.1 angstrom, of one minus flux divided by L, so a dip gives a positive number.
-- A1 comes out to 6.6 angstrom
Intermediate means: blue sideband 14.2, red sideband 14.7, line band 13.2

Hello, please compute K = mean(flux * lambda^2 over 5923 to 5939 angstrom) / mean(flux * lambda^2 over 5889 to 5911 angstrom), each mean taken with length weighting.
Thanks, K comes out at 1.22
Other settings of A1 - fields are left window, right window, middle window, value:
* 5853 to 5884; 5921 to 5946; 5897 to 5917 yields 1.4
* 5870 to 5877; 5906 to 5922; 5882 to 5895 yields 3.0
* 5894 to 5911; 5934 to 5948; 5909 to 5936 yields -1.3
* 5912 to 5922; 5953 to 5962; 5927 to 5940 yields 0.1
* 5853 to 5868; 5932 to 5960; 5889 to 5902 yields 3.6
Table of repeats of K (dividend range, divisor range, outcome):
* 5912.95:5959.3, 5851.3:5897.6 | 1.12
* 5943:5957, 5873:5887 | 1.11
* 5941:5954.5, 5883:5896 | 1.39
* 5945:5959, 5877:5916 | 1.22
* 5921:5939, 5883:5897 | 1.34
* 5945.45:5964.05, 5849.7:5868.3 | 1.08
